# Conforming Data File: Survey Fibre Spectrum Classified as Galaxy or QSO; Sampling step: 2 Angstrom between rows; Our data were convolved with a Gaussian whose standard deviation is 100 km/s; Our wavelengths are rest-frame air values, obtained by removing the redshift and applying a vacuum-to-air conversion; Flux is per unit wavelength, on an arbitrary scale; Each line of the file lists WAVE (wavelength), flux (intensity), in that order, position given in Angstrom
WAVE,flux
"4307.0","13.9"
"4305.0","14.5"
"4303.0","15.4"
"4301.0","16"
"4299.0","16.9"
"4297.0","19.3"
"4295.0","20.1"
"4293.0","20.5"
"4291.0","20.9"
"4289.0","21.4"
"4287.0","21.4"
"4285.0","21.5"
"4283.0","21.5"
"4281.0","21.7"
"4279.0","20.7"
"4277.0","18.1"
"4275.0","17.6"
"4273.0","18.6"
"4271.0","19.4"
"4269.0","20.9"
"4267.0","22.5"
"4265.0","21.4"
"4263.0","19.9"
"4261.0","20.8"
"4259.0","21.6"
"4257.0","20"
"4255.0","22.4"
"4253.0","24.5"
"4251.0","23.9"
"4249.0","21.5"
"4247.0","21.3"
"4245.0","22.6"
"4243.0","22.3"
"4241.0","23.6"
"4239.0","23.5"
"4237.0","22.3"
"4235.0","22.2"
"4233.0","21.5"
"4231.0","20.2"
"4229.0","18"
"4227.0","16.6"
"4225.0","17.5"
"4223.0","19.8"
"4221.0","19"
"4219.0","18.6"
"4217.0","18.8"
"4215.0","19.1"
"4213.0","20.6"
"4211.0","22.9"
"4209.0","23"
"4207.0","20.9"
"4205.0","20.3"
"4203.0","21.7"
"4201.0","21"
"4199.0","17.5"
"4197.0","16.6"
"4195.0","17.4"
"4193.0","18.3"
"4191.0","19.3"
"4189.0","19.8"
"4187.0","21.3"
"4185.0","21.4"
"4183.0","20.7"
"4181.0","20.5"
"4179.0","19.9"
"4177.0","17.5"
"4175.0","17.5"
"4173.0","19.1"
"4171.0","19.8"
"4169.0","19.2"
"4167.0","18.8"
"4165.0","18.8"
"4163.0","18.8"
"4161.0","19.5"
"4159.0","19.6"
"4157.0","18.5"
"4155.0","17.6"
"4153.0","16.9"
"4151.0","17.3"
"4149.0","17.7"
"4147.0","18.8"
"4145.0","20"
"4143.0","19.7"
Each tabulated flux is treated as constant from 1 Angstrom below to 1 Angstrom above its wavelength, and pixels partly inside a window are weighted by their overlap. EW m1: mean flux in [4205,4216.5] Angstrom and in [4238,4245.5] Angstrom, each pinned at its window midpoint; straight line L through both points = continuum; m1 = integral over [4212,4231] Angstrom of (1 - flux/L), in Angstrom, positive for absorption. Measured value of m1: 2.63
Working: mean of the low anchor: 21.1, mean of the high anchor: 23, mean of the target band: 18.7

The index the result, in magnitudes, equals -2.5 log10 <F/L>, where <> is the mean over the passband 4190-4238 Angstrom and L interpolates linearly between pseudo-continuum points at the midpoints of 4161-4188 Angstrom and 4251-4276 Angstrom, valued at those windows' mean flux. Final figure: 0.023 mag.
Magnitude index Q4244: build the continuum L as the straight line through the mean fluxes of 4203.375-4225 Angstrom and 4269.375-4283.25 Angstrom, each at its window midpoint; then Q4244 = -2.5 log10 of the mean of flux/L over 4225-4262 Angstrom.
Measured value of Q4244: -0.082 mag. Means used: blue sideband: 20.2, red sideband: 19.6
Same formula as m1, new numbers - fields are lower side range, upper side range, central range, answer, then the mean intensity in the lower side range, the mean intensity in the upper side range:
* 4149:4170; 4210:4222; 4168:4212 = -1.36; 18.5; 19.8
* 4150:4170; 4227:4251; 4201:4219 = -0.29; 18.5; 21.6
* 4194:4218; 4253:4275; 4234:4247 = -1.39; 20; 20.8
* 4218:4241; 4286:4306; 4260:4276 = -0.73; 20.1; 18.6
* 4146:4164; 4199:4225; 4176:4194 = -0.50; 18.3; 20.2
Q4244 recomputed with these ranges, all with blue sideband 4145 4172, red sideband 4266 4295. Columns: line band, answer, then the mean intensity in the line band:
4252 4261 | -0.10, 22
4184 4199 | 0.00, 19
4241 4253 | -0.14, 22.6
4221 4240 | -0.02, 20.1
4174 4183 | -0.01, 19.1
